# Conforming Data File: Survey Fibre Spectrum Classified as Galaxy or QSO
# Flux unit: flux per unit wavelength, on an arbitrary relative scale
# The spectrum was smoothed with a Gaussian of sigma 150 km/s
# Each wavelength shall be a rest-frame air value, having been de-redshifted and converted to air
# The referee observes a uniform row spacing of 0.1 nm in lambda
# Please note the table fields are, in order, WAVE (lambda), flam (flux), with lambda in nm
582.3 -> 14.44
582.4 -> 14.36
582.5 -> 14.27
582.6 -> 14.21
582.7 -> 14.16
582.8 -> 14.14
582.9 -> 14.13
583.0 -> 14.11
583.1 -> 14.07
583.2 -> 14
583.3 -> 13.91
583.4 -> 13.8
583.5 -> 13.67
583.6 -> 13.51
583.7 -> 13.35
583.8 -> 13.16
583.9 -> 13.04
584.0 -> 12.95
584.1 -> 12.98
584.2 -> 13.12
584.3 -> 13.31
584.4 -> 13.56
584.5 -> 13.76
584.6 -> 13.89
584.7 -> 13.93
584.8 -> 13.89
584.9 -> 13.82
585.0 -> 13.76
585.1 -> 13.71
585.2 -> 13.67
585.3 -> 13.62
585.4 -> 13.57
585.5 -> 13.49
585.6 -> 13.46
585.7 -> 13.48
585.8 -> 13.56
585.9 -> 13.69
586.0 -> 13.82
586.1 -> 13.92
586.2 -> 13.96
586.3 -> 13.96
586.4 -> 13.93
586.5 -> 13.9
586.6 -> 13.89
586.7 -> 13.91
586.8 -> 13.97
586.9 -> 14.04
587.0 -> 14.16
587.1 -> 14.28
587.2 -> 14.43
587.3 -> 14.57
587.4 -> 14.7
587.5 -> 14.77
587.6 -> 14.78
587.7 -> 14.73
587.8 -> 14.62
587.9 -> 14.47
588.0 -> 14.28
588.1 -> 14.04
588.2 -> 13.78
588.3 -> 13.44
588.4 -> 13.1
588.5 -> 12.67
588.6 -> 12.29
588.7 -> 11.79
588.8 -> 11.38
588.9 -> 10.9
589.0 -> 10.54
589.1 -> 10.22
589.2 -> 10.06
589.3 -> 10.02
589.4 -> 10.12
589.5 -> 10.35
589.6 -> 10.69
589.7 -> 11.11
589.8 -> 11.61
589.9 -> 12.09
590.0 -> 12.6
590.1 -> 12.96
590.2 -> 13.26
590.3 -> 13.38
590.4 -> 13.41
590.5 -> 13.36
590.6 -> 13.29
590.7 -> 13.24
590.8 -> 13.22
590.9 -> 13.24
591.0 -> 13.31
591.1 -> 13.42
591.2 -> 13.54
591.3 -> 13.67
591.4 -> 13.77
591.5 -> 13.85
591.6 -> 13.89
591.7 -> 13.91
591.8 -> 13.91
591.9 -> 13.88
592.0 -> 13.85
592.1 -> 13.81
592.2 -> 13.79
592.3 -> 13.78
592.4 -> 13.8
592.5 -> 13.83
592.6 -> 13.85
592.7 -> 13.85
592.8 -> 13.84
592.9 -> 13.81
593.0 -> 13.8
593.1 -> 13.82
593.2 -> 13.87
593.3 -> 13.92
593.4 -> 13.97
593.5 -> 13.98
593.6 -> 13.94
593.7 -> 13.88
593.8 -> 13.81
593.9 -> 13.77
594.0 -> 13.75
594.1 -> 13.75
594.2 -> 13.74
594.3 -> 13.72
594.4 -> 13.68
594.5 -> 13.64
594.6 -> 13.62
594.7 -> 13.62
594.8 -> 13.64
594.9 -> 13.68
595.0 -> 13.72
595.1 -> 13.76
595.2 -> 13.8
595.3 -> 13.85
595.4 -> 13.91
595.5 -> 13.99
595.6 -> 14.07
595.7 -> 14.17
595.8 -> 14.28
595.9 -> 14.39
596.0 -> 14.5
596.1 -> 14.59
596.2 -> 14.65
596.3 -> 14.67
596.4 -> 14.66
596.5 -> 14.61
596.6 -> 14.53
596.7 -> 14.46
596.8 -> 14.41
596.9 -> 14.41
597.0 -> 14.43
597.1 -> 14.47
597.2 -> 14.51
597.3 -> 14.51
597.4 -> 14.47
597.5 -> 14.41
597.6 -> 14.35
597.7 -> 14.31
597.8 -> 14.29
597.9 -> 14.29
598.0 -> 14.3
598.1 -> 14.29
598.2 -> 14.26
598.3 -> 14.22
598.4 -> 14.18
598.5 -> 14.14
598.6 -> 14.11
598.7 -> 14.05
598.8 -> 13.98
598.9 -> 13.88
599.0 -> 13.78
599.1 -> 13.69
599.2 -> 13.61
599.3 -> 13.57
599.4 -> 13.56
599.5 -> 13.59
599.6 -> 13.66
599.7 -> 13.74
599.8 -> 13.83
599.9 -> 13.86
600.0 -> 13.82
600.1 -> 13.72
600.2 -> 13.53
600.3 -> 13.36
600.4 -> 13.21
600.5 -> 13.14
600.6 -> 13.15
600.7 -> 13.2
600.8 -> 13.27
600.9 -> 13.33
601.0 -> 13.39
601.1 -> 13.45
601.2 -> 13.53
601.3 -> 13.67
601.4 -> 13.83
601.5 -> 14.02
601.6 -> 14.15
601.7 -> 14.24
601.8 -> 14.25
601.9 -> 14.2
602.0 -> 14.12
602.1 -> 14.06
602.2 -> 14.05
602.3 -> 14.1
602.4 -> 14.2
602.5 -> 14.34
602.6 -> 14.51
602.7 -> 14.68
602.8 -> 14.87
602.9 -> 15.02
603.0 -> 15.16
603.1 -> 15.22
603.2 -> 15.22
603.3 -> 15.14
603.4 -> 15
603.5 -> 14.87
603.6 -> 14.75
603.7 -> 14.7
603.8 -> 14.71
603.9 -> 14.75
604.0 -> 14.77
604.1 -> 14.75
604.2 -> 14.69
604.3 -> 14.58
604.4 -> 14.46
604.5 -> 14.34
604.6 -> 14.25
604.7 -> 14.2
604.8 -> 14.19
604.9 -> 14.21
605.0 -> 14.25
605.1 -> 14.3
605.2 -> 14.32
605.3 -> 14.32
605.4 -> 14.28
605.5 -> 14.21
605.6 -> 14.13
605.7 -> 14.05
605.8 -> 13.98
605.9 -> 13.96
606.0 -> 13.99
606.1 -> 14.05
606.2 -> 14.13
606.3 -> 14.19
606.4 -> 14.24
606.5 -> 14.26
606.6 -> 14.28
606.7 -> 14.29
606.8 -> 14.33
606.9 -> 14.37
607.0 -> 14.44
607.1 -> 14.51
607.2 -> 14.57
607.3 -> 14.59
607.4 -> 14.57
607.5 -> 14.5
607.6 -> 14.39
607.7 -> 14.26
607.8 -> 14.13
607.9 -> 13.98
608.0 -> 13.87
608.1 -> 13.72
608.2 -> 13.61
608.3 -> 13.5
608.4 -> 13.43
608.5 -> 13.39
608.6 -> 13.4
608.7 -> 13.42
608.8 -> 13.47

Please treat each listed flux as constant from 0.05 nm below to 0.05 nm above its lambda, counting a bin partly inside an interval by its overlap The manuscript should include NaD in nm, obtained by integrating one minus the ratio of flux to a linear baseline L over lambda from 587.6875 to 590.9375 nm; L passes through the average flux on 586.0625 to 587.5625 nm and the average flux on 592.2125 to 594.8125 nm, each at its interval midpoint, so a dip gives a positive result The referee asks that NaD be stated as 0.38 nm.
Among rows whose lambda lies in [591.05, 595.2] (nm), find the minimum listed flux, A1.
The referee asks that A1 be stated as 13.42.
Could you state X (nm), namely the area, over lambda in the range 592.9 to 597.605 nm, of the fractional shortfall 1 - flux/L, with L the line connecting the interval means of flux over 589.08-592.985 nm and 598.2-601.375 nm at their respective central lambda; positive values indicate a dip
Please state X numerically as -0.28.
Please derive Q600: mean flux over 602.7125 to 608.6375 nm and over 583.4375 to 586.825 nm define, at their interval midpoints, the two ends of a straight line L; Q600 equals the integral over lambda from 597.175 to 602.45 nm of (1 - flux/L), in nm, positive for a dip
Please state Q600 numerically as 0.09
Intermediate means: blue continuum 13.6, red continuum 14.4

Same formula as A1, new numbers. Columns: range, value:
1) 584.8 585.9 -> 13.46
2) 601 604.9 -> 13.39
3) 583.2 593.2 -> 10.02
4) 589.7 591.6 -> 11.11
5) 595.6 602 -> 13.14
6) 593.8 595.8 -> 13.62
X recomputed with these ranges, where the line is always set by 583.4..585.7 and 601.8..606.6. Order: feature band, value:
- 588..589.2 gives 0.132 nm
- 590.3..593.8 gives 0.040 nm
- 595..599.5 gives -0.028 nm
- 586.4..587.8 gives -0.070 nm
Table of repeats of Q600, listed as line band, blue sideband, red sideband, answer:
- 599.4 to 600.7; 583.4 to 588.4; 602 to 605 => 0.082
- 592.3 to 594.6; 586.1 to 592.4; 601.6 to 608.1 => -0.053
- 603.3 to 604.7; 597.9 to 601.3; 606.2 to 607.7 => -0.054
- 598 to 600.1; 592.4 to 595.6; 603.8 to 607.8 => 0.020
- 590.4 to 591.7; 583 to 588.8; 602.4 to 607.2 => 0.041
